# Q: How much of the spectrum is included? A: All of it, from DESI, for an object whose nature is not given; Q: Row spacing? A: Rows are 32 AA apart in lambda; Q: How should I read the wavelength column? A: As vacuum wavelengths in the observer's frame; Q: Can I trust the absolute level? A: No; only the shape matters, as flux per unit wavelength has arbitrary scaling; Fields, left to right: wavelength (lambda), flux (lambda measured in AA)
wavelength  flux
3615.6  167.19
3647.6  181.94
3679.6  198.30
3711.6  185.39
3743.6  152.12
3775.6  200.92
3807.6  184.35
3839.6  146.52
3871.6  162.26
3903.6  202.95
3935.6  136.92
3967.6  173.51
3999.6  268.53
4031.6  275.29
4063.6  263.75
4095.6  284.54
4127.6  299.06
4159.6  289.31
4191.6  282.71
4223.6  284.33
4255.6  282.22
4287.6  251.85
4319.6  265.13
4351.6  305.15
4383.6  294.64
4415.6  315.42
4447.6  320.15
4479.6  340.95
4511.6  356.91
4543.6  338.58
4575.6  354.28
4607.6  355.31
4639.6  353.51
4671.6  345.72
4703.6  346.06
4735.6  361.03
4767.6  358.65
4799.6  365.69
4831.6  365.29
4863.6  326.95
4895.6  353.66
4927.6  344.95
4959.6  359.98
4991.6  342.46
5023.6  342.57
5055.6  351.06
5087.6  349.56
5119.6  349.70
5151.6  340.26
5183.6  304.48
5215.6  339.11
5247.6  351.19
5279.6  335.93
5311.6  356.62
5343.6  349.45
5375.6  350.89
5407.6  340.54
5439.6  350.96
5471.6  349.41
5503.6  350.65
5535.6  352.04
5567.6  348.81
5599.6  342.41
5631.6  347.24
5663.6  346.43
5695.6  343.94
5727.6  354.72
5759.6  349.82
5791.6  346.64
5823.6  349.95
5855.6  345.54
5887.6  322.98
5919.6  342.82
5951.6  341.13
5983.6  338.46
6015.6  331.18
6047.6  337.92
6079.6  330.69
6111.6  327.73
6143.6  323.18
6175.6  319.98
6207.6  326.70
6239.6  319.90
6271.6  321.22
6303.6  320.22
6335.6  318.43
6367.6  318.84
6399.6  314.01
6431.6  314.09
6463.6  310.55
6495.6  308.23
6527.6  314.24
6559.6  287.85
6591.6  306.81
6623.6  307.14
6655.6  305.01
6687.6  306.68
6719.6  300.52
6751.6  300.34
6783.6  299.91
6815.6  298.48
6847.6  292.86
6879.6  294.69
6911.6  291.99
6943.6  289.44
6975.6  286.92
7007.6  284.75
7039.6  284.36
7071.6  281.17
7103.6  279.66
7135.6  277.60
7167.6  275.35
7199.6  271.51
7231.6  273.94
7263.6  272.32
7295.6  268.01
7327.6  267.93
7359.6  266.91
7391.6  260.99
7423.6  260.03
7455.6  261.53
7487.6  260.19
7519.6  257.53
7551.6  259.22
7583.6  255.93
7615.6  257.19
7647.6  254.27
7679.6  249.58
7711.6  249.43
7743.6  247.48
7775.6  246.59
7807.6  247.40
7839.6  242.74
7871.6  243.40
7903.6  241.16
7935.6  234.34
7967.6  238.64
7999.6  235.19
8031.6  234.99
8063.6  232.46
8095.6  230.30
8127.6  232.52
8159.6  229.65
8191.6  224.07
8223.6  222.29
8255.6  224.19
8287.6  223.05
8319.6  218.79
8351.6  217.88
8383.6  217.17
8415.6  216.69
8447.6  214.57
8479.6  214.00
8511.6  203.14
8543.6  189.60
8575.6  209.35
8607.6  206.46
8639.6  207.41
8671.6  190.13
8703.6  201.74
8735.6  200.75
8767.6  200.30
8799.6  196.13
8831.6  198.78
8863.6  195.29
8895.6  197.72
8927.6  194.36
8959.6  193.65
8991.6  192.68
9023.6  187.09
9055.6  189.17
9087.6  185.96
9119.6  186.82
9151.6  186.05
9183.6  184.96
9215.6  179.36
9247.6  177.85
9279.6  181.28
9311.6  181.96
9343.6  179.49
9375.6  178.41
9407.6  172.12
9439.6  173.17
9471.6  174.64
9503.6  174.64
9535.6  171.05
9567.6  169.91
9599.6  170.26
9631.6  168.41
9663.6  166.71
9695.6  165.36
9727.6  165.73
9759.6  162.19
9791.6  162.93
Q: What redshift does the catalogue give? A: 0.000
